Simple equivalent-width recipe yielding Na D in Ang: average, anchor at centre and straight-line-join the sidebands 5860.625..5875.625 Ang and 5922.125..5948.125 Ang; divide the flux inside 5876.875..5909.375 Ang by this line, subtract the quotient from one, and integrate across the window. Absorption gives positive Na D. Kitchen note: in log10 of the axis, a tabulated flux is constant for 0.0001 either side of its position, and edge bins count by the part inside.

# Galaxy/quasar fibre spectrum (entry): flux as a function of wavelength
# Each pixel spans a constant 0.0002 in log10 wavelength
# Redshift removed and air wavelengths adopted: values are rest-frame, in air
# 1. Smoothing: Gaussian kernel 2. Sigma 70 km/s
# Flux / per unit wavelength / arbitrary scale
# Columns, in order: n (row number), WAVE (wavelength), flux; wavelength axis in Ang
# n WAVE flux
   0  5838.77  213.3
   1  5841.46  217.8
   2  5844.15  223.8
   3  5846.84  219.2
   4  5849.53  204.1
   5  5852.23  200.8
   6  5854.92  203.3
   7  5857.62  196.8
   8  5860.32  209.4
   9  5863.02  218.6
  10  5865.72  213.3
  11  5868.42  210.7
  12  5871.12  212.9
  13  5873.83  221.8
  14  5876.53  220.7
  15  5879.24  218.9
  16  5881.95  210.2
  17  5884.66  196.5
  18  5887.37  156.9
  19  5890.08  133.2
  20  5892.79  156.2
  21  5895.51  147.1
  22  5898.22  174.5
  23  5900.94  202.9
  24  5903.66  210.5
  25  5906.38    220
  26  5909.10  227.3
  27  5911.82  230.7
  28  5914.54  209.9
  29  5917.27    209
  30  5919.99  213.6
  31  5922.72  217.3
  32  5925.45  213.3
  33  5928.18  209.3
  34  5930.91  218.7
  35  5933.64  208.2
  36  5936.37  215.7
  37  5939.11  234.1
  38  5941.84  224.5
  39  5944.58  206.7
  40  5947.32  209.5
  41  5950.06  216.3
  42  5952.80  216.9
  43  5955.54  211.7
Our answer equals 4.2 Ang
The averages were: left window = 215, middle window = 188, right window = 216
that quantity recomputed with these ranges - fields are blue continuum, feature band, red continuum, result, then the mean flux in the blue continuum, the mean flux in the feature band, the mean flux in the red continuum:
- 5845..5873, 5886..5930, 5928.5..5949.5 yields 3.66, 209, 196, 216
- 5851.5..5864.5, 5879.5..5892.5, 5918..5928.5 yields 2.04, 206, 177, 214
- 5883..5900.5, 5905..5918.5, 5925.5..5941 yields -2.15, 164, 219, 217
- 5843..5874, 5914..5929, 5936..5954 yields 0.25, 211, 212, 218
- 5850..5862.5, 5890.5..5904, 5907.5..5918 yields 2.68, 204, 173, 220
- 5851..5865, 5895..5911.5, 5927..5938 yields 0.70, 206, 202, 214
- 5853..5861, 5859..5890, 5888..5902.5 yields -3.42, 202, 205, 163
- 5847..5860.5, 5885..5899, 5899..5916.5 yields 3.70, 204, 156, 215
